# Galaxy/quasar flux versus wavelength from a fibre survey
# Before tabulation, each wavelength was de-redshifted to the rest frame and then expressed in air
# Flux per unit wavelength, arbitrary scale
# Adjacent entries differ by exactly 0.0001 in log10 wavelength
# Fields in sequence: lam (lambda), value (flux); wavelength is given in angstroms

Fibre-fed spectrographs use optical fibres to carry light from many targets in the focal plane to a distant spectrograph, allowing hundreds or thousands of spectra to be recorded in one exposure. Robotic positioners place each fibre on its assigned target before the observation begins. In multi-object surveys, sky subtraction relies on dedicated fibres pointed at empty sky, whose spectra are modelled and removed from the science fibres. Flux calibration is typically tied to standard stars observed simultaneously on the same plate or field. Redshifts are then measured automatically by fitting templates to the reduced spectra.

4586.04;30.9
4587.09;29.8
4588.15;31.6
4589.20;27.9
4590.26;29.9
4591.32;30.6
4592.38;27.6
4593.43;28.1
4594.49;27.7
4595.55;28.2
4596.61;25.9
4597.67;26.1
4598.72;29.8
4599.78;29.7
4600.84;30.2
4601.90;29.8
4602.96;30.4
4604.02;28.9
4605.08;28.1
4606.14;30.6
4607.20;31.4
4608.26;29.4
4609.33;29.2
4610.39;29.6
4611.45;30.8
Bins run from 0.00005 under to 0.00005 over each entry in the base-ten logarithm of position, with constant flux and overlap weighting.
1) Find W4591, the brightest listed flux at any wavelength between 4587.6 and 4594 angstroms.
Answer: 31.6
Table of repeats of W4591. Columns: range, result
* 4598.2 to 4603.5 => 30.4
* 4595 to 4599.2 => 29.8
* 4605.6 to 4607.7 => 31.4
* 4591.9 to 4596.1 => 28.2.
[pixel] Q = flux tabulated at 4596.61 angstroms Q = 25.9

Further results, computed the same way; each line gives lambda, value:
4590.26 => 29.9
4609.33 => 29.2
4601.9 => 29.8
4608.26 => 29.4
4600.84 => 30.2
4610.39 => 29.6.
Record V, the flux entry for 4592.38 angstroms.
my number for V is 27.6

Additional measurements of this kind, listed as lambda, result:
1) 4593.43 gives 28.1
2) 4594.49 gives 27.7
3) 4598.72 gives 29.8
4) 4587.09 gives 29.8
